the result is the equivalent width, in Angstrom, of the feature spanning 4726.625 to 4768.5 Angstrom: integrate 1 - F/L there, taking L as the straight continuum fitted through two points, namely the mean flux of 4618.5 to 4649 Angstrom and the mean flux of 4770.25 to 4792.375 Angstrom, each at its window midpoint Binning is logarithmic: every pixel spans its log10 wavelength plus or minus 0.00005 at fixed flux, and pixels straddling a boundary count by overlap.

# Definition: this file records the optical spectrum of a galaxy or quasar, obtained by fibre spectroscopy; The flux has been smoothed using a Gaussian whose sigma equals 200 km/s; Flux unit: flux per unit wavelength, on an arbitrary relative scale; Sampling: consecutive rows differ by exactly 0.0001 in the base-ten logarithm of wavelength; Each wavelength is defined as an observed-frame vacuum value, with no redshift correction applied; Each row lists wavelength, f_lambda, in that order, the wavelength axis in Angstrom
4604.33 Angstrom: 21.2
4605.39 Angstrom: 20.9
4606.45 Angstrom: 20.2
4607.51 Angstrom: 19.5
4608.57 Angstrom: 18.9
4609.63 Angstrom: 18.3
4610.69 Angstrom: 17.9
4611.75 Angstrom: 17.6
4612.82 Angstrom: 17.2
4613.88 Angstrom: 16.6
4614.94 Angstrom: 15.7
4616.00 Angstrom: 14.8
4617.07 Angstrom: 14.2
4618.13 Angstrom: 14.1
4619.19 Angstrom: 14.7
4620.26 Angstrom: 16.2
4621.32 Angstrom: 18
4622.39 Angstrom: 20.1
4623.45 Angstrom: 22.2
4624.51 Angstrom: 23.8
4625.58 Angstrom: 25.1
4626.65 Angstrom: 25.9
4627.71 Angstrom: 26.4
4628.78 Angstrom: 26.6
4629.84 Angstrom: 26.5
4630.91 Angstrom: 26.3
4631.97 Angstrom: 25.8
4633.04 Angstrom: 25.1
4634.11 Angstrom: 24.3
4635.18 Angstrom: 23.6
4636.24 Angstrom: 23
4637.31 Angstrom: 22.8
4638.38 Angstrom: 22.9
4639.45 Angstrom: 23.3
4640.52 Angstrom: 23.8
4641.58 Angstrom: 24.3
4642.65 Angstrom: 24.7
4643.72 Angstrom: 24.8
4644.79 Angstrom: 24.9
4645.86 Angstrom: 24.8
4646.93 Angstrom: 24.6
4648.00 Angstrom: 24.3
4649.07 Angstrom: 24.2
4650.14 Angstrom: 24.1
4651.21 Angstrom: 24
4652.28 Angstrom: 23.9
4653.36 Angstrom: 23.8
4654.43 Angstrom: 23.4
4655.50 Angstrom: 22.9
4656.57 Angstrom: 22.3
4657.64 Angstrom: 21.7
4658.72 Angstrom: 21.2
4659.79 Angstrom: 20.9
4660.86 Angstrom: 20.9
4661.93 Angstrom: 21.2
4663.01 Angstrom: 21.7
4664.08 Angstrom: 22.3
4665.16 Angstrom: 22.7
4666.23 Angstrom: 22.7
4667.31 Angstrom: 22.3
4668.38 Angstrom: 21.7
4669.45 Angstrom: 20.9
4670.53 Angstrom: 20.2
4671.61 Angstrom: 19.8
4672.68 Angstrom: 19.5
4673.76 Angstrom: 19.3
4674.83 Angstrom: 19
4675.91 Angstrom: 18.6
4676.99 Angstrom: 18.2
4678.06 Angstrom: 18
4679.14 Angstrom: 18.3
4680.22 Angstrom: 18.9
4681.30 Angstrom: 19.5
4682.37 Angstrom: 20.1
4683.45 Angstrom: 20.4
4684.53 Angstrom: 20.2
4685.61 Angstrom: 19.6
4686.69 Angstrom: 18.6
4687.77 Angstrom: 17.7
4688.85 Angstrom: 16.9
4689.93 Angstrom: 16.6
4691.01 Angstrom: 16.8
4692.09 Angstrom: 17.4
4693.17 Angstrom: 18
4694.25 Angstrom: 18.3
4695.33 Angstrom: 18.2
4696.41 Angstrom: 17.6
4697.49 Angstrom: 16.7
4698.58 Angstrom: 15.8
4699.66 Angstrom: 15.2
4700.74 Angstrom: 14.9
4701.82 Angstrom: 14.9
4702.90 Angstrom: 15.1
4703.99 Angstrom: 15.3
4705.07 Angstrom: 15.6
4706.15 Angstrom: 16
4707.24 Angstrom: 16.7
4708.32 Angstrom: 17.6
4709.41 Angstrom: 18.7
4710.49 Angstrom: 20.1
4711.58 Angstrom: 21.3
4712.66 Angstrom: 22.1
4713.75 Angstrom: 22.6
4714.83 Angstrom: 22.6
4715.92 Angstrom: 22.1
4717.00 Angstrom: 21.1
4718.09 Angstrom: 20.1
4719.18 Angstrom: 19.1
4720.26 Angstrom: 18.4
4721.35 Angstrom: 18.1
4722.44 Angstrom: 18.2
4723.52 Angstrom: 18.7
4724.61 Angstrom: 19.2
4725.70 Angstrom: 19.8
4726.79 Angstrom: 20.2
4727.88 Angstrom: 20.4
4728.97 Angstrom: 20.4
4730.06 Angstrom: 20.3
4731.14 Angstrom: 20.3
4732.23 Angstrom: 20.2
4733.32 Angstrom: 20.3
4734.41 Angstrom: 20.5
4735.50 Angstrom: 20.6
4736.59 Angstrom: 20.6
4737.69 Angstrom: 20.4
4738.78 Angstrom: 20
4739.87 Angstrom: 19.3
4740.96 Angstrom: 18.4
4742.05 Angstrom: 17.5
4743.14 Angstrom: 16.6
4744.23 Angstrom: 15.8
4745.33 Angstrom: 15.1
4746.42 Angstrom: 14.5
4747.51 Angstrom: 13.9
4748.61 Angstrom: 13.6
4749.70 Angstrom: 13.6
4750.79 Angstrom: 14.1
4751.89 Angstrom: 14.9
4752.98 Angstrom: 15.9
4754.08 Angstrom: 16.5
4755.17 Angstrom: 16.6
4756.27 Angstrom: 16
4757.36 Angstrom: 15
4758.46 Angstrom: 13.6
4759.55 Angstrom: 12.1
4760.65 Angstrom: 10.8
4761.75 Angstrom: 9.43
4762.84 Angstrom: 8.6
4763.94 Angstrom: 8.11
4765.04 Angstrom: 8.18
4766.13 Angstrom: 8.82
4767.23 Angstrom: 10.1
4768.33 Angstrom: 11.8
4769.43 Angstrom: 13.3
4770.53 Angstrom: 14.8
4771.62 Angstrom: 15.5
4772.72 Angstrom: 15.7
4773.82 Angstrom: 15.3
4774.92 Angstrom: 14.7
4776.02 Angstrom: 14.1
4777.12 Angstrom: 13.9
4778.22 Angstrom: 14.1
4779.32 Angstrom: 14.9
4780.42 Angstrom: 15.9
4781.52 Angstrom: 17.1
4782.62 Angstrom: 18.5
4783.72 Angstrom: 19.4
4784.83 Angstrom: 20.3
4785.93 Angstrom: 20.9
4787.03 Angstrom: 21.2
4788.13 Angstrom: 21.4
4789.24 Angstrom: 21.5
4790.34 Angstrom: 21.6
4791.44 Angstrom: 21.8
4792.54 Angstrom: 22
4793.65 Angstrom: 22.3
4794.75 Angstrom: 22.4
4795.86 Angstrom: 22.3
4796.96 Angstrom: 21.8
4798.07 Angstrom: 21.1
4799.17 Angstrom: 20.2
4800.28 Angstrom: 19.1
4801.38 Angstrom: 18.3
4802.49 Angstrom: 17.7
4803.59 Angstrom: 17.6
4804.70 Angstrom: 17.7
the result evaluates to 7.6 Angstrom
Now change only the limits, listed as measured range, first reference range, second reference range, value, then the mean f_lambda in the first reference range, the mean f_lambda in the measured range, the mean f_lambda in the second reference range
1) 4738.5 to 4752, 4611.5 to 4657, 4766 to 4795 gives 1.9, 22.3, 15.9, 17.2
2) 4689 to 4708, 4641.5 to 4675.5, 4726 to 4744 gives 4.1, 22.4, 16.4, 19.7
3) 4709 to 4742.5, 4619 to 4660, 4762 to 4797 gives -1.6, 23.5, 20.1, 16.5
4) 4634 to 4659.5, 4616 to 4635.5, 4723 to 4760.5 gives -3.0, 21.9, 23.6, 17.4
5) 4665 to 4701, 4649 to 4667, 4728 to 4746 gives 4.6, 22.5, 18.8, 19.1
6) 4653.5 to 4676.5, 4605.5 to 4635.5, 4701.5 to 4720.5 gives -1.7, 20.5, 21.2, 18.9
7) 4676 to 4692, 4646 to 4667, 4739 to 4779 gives 1.5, 22.8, 18.5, 13.9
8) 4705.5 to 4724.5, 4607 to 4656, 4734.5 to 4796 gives -1.3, 22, 19.6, 16.2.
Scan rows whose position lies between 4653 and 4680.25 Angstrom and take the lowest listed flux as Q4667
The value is 18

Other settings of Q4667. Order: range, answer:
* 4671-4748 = 13.9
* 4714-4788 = 8.11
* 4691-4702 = 14.9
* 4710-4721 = 18.4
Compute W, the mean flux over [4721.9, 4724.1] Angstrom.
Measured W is 18.5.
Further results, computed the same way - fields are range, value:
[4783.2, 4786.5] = 20.2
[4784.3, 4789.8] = 21.1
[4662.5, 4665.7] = 22.3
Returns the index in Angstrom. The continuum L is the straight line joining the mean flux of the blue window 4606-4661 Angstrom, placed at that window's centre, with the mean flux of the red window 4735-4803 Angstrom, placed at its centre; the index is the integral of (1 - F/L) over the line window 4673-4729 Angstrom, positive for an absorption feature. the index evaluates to 1.9 Angstrom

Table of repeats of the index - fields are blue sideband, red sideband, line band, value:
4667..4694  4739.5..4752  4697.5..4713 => 0.6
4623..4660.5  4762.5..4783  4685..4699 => 1.7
